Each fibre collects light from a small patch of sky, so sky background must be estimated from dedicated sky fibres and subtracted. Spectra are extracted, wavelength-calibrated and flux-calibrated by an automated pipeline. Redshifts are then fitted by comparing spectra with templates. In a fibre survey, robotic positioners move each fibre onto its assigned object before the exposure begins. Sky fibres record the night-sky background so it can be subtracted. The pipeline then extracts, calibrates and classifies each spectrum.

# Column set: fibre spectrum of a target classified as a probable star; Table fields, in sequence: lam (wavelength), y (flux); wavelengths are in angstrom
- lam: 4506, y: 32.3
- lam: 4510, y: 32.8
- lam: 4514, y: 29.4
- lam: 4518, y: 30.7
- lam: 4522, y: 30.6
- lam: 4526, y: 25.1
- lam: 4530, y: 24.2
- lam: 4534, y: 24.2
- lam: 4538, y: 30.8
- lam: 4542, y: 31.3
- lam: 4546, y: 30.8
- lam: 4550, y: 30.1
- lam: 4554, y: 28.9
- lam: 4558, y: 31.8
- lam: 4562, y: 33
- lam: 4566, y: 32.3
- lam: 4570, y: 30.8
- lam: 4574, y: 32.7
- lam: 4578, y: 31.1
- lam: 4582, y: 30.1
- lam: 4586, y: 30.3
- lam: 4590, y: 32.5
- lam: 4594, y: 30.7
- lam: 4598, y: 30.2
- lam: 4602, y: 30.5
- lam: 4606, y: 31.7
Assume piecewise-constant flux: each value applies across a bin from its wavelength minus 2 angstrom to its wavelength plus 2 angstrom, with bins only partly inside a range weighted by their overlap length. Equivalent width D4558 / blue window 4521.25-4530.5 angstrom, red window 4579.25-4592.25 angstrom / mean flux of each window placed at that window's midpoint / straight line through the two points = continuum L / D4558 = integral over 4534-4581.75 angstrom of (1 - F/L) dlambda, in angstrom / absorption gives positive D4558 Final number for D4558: -3.3 angstrom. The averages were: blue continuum 26.5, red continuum 31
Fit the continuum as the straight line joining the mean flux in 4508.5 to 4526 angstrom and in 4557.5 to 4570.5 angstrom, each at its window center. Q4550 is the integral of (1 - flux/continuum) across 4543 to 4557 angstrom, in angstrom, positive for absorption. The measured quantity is 0.6 angstrom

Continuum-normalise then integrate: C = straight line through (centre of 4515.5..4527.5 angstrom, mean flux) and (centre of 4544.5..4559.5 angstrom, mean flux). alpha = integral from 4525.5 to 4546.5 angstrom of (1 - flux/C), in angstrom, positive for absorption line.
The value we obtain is 1.4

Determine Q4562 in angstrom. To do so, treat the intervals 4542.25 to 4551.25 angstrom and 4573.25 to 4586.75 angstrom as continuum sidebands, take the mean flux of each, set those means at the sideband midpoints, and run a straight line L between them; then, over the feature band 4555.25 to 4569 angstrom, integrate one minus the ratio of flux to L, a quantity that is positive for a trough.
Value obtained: -0.6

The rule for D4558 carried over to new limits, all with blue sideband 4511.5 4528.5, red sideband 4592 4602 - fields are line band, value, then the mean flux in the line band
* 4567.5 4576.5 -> -0.5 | 31.7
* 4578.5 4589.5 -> -0.2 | 30.6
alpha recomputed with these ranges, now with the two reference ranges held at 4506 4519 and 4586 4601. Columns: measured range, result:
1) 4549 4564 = 0.0 angstrom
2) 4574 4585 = 0.0 angstrom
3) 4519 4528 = 0.9 angstrom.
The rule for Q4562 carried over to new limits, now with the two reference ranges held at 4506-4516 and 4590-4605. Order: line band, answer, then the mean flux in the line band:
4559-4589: -0.5 angstrom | 31.5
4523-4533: 1.9 angstrom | 25.2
